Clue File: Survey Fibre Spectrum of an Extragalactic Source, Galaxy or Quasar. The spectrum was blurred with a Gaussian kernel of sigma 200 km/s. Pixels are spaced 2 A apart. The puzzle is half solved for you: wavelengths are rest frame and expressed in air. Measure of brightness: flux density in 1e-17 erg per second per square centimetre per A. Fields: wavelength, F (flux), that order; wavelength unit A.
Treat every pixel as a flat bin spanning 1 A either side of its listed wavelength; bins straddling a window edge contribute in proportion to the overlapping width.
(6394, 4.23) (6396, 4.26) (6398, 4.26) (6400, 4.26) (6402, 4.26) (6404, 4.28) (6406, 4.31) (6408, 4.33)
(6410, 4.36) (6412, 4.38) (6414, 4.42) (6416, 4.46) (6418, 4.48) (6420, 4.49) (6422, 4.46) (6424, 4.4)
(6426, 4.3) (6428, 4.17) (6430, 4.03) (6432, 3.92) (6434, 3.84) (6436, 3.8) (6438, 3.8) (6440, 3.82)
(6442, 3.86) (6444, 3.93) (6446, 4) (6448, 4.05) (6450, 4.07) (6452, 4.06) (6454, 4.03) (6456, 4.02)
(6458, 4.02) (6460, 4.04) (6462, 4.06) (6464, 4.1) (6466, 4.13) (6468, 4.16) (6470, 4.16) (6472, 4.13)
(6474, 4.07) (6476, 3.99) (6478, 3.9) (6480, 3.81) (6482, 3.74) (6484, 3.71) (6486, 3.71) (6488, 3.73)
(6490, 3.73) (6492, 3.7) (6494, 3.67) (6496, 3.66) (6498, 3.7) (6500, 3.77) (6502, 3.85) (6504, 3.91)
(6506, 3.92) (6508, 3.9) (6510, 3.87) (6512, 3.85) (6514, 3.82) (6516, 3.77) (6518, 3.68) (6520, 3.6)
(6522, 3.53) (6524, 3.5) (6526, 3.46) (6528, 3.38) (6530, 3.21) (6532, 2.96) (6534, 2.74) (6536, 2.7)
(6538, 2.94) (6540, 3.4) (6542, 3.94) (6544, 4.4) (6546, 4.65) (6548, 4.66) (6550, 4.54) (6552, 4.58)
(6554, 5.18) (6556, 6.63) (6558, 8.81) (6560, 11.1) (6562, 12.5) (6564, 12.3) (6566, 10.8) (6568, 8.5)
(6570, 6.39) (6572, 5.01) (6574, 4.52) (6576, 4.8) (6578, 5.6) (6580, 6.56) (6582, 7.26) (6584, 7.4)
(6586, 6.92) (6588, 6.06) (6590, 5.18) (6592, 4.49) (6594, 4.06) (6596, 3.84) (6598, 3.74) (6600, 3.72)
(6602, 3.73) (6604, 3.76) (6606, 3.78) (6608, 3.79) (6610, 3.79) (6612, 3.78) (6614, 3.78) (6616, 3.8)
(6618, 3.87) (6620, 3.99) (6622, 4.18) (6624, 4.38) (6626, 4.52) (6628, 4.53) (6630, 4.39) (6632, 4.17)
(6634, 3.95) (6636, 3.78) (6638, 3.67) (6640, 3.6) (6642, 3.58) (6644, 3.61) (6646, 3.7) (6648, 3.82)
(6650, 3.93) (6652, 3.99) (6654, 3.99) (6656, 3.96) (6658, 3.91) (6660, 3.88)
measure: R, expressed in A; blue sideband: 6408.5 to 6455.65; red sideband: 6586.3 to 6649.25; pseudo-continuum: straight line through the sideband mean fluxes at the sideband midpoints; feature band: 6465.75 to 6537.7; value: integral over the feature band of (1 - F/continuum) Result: 7.4 A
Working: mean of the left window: 4.14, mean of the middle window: 3.69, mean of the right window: 4.07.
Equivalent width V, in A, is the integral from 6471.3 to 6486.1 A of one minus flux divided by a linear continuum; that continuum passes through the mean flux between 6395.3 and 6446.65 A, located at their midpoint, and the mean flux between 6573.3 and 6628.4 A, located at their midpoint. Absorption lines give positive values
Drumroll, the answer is 1.5 A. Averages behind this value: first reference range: 4.19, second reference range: 4.64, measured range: 3.89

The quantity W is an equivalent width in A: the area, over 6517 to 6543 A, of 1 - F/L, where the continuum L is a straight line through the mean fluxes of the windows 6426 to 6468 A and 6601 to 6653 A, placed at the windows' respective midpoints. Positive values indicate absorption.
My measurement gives 4.27 A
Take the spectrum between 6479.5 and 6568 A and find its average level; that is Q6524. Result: 4.71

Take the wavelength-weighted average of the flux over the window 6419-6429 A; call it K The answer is 4.36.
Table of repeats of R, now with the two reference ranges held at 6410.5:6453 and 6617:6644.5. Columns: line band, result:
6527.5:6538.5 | 3.0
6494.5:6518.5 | 1.7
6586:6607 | -1.7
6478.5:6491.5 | 1.1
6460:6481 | 0.3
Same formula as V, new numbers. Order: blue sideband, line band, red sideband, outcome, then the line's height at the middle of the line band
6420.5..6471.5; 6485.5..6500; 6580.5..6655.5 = 1.46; 4.12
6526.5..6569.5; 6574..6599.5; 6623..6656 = -1.66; 5.07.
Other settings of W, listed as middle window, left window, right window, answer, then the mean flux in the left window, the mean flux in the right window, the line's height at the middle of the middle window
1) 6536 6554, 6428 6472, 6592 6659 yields -0.7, 4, 3.92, 3.96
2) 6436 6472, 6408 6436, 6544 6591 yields 6.2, 4.27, 6.9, 4.85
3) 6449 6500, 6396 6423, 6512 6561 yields 5.2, 4.36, 4.37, 4.37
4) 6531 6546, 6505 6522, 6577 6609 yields 2.8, 3.79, 4.99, 4.17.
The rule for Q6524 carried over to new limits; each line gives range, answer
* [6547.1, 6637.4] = 5.48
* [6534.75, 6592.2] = 6.28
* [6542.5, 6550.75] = 4.53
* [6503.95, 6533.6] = 3.6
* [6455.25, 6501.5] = 3.9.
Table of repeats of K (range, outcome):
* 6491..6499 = 3.68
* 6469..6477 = 4.09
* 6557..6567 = 11.1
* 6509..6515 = 3.85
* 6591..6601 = 3.97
